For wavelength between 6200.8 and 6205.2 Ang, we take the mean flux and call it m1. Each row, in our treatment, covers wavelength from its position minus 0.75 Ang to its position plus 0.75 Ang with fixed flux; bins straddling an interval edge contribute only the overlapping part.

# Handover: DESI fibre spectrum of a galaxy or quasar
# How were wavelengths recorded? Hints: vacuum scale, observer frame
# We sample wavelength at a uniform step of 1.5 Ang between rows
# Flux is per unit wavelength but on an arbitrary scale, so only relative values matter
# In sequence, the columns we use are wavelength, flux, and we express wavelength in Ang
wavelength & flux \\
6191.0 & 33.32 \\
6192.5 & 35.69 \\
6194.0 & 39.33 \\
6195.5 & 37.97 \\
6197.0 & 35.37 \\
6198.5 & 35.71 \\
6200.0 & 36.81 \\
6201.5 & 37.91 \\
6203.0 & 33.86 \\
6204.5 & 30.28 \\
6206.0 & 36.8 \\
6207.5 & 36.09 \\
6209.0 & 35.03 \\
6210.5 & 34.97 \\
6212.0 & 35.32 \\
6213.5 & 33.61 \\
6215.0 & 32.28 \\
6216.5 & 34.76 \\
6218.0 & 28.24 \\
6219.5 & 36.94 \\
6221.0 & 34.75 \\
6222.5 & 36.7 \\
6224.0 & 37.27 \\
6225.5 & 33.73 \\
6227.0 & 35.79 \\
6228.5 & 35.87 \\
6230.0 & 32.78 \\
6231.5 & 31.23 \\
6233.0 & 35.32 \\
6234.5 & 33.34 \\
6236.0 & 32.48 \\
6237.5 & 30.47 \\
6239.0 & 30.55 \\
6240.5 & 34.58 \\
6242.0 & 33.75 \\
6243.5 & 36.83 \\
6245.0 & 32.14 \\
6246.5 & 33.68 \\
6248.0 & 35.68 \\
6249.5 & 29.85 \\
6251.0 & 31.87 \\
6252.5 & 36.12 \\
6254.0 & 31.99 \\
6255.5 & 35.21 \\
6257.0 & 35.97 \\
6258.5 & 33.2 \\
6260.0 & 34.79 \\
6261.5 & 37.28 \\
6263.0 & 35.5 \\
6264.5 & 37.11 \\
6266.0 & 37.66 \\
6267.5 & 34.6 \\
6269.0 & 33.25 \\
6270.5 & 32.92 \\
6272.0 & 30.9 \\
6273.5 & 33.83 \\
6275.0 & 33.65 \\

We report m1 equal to 34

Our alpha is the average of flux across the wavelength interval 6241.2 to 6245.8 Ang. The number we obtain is 34.2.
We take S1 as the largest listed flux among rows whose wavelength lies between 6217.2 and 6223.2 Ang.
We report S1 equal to 36.94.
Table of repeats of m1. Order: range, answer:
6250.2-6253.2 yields 33.9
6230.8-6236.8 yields 33.1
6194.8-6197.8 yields 36.6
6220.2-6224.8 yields 36.2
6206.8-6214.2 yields 35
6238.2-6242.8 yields 33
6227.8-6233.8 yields 33.8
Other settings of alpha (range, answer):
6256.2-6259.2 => 34.6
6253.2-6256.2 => 33.6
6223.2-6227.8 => 35.6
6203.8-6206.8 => 33.6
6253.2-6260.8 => 34.3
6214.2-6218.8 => 31.8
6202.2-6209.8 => 34.4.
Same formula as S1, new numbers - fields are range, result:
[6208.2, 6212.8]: 35.32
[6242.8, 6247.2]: 36.83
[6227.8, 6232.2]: 35.87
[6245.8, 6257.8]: 36.12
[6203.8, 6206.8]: 36.8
